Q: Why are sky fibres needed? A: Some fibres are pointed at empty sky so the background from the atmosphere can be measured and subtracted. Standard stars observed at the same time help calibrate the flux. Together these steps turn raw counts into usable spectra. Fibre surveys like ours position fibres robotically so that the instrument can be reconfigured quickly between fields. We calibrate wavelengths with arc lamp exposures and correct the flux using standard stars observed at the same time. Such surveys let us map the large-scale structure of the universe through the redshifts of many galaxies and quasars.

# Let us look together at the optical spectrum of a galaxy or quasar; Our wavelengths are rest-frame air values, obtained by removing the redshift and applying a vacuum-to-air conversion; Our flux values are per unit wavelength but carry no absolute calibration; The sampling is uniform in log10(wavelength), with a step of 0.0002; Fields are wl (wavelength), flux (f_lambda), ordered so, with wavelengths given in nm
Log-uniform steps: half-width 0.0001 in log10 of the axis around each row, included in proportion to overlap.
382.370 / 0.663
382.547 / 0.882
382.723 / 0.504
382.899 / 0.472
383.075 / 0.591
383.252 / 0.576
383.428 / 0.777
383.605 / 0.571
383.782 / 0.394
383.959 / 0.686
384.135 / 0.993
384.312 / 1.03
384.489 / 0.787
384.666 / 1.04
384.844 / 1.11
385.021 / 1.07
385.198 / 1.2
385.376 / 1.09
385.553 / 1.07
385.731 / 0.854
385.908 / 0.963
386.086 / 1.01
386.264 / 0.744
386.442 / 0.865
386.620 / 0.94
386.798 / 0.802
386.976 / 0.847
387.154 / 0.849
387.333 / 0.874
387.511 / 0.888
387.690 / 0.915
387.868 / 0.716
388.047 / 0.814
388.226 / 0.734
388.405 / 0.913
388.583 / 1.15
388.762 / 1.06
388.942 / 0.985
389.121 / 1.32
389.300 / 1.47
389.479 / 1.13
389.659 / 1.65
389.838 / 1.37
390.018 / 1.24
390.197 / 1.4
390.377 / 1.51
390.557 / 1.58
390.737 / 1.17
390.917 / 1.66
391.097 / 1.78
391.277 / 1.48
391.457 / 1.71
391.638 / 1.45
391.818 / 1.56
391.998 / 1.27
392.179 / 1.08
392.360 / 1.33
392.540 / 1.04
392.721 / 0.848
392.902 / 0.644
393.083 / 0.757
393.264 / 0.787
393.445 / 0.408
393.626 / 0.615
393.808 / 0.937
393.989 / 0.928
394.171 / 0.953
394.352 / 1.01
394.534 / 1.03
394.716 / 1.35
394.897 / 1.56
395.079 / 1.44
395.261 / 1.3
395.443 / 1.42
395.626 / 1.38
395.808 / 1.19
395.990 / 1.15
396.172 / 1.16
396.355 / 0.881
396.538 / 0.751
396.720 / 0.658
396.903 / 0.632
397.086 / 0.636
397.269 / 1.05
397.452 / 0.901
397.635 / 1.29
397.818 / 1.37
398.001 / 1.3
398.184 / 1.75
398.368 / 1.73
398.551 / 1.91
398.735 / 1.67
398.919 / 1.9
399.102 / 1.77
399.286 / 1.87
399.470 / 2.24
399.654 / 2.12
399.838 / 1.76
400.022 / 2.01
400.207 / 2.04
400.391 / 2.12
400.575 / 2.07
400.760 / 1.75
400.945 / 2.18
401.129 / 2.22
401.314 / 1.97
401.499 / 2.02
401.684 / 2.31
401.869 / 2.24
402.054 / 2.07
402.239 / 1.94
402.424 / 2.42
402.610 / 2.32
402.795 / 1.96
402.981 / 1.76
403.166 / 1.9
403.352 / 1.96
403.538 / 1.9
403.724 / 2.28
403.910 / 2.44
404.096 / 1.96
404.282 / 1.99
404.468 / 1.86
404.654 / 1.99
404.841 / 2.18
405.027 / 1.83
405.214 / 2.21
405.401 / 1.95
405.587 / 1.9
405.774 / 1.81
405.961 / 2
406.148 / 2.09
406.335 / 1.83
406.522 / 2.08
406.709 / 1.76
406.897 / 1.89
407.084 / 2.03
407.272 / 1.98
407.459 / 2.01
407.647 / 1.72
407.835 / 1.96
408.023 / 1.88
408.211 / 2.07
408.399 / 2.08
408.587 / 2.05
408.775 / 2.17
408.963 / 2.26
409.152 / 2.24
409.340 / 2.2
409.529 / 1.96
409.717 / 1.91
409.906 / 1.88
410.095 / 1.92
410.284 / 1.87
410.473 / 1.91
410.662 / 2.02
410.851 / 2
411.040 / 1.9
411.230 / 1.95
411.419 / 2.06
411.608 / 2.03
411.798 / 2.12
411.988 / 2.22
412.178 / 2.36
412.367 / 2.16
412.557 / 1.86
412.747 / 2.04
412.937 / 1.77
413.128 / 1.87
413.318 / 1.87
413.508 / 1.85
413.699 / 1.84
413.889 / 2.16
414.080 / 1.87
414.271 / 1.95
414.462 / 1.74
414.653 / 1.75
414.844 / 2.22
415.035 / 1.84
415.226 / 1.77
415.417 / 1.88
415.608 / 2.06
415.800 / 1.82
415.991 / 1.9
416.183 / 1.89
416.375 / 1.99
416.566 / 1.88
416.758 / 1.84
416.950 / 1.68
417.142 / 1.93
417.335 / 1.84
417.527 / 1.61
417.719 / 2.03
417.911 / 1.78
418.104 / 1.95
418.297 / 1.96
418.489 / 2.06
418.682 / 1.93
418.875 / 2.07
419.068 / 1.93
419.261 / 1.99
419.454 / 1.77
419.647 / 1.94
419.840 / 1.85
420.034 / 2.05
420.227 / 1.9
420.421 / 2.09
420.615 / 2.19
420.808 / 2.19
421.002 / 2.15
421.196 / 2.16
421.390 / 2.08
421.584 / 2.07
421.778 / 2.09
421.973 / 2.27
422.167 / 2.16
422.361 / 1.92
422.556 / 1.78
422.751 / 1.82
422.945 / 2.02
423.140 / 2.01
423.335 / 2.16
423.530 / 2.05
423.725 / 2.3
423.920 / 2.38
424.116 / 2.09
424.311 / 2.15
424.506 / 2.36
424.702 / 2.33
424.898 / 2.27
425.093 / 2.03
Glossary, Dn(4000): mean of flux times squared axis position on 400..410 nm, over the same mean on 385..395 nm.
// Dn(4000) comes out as 2.0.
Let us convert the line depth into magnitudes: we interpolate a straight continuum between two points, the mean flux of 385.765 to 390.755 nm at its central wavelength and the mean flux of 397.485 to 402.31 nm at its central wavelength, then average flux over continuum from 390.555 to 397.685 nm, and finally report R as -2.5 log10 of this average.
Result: 0.288 mag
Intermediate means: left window 1.07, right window 1.9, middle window 1.11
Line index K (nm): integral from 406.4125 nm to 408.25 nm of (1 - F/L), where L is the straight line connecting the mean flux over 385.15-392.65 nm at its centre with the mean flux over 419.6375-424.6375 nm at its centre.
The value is -0.29 nm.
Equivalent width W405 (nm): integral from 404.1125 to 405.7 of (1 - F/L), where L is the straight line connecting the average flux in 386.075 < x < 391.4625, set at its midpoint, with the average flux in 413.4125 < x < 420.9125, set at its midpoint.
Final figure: -0.40 nm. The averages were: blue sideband 1.14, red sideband 1.92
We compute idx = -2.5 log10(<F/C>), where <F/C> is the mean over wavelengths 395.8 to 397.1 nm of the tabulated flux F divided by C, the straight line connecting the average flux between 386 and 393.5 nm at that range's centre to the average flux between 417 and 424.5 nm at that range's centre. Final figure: 0.435 mag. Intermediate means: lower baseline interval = 1.12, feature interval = 0.877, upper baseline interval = 2.02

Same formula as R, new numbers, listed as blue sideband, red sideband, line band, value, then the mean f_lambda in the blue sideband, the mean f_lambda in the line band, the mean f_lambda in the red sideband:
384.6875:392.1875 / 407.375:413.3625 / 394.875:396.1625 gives 0.08 mag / 1.15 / 1.33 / 2.01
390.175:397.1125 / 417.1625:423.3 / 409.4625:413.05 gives -0.17 mag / 1.14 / 2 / 1.99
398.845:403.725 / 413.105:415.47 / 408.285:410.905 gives -0.05 mag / 2.04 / 2.03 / 1.89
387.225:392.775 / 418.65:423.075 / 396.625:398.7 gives 0.18 mag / 1.23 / 1.22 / 2.02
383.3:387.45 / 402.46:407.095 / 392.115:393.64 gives 0.48 mag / 0.891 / 0.841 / 2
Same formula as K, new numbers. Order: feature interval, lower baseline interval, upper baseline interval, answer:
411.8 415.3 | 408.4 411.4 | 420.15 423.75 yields 0.132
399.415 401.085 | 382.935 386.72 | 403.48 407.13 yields -0.304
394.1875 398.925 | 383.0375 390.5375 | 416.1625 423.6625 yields 0.184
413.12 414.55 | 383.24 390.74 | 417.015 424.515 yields -0.064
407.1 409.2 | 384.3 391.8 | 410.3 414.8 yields -0.246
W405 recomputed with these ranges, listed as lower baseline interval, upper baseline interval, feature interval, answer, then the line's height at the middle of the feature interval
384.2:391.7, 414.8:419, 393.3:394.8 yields 0.46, 1.29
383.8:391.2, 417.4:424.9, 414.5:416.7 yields -0.02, 1.89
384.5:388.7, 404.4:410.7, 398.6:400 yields -0.30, 1.57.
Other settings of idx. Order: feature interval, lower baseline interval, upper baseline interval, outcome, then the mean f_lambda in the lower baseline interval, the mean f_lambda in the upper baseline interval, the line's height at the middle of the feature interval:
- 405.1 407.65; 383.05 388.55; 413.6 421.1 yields -0.24 mag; 0.868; 1.93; 1.56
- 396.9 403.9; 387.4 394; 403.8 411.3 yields -0.13 mag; 1.14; 1.99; 1.63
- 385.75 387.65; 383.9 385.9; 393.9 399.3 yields 0.18 mag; 0.997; 1.26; 1.04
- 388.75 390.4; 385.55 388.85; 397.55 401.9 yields -0.21 mag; 0.891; 1.9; 1.08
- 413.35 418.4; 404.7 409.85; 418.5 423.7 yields 0.07 mag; 2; 2.03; 2.02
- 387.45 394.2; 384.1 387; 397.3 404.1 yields 0.13 mag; 0.968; 1.92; 1.3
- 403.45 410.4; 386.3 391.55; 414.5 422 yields -0.21 mag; 1.16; 1.95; 1.65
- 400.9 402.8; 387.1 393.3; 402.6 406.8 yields -0.18 mag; 1.18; 1.99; 1.83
